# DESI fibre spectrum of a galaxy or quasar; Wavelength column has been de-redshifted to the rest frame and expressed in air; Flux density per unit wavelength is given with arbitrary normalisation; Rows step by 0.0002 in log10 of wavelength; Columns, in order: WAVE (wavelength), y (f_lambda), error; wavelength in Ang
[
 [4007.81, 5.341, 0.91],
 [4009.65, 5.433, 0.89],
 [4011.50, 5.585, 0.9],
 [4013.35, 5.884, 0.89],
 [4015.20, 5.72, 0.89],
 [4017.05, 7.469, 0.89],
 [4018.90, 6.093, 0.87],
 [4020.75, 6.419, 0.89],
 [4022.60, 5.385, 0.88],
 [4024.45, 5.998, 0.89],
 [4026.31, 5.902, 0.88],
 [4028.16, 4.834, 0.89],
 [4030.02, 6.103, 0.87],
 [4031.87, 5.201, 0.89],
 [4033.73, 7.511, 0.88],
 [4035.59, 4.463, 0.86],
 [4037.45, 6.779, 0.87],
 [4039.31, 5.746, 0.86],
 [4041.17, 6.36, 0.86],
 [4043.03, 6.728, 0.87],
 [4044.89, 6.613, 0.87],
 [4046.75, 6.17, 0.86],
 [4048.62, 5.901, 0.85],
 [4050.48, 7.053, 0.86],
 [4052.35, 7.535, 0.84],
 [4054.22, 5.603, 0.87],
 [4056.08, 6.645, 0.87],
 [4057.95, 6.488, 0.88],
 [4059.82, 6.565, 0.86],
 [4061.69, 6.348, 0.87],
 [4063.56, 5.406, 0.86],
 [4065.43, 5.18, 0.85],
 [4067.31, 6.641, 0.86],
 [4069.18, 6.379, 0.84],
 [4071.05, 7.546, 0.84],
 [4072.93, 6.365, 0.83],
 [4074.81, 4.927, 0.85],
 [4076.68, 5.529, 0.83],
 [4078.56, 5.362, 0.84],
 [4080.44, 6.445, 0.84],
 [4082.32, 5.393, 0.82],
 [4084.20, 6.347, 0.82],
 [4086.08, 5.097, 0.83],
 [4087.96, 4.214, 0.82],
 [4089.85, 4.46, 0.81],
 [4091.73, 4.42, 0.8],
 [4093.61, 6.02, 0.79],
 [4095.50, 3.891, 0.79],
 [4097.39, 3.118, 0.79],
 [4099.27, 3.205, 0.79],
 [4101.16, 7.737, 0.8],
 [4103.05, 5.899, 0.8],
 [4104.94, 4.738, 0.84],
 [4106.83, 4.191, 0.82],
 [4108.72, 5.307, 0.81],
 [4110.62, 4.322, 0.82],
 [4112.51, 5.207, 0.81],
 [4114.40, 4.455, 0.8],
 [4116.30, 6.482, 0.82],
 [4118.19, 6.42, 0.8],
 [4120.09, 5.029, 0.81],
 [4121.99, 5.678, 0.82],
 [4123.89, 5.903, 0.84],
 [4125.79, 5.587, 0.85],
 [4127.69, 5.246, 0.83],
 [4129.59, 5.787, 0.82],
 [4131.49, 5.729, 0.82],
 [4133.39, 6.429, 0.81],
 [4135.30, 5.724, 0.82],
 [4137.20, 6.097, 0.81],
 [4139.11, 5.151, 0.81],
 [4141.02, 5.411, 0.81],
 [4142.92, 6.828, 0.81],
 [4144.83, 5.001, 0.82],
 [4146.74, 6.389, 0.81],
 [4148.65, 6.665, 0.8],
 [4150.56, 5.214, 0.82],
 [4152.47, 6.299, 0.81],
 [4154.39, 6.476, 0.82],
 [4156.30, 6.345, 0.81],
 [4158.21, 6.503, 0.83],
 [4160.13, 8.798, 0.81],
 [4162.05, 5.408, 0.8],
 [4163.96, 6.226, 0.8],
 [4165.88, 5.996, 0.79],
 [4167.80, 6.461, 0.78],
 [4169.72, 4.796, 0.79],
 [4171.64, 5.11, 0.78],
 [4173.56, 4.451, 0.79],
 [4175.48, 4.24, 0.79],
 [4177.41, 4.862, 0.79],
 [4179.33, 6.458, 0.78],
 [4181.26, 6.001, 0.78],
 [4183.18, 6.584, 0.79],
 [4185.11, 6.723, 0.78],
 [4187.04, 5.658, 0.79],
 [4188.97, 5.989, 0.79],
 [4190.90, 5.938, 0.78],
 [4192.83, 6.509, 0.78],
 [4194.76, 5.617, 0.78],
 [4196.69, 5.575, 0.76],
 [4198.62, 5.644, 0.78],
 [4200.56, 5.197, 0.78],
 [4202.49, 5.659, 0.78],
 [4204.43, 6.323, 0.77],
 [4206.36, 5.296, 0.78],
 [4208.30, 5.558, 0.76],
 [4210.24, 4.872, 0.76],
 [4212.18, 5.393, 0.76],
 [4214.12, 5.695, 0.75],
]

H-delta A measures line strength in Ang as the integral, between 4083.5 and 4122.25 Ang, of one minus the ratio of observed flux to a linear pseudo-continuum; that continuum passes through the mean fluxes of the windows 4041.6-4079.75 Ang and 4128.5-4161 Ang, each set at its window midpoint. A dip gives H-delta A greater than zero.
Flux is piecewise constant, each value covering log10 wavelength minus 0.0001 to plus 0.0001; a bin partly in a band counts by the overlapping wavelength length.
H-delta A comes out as 7.3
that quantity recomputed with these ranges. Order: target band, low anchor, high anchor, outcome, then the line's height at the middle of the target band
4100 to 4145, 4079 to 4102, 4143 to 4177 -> -1.38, 5.43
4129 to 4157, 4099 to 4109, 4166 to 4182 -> -3.45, 5.31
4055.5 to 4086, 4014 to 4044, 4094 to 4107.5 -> -4.45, 5.29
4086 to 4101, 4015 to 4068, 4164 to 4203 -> 3.90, 5.99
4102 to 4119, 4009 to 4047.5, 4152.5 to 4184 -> 2.10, 5.97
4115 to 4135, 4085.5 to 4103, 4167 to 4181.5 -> -3.51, 4.93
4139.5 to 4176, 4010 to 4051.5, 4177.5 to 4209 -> 0.01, 5.94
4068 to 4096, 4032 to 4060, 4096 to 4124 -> 0.81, 5.68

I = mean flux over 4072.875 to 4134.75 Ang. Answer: 5.29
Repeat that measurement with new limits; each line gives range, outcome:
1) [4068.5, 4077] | 6.19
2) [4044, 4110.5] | 5.66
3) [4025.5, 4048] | 6.03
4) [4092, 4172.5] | 5.64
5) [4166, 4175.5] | 5.18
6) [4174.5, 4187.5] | 5.79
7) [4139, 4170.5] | 6.15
